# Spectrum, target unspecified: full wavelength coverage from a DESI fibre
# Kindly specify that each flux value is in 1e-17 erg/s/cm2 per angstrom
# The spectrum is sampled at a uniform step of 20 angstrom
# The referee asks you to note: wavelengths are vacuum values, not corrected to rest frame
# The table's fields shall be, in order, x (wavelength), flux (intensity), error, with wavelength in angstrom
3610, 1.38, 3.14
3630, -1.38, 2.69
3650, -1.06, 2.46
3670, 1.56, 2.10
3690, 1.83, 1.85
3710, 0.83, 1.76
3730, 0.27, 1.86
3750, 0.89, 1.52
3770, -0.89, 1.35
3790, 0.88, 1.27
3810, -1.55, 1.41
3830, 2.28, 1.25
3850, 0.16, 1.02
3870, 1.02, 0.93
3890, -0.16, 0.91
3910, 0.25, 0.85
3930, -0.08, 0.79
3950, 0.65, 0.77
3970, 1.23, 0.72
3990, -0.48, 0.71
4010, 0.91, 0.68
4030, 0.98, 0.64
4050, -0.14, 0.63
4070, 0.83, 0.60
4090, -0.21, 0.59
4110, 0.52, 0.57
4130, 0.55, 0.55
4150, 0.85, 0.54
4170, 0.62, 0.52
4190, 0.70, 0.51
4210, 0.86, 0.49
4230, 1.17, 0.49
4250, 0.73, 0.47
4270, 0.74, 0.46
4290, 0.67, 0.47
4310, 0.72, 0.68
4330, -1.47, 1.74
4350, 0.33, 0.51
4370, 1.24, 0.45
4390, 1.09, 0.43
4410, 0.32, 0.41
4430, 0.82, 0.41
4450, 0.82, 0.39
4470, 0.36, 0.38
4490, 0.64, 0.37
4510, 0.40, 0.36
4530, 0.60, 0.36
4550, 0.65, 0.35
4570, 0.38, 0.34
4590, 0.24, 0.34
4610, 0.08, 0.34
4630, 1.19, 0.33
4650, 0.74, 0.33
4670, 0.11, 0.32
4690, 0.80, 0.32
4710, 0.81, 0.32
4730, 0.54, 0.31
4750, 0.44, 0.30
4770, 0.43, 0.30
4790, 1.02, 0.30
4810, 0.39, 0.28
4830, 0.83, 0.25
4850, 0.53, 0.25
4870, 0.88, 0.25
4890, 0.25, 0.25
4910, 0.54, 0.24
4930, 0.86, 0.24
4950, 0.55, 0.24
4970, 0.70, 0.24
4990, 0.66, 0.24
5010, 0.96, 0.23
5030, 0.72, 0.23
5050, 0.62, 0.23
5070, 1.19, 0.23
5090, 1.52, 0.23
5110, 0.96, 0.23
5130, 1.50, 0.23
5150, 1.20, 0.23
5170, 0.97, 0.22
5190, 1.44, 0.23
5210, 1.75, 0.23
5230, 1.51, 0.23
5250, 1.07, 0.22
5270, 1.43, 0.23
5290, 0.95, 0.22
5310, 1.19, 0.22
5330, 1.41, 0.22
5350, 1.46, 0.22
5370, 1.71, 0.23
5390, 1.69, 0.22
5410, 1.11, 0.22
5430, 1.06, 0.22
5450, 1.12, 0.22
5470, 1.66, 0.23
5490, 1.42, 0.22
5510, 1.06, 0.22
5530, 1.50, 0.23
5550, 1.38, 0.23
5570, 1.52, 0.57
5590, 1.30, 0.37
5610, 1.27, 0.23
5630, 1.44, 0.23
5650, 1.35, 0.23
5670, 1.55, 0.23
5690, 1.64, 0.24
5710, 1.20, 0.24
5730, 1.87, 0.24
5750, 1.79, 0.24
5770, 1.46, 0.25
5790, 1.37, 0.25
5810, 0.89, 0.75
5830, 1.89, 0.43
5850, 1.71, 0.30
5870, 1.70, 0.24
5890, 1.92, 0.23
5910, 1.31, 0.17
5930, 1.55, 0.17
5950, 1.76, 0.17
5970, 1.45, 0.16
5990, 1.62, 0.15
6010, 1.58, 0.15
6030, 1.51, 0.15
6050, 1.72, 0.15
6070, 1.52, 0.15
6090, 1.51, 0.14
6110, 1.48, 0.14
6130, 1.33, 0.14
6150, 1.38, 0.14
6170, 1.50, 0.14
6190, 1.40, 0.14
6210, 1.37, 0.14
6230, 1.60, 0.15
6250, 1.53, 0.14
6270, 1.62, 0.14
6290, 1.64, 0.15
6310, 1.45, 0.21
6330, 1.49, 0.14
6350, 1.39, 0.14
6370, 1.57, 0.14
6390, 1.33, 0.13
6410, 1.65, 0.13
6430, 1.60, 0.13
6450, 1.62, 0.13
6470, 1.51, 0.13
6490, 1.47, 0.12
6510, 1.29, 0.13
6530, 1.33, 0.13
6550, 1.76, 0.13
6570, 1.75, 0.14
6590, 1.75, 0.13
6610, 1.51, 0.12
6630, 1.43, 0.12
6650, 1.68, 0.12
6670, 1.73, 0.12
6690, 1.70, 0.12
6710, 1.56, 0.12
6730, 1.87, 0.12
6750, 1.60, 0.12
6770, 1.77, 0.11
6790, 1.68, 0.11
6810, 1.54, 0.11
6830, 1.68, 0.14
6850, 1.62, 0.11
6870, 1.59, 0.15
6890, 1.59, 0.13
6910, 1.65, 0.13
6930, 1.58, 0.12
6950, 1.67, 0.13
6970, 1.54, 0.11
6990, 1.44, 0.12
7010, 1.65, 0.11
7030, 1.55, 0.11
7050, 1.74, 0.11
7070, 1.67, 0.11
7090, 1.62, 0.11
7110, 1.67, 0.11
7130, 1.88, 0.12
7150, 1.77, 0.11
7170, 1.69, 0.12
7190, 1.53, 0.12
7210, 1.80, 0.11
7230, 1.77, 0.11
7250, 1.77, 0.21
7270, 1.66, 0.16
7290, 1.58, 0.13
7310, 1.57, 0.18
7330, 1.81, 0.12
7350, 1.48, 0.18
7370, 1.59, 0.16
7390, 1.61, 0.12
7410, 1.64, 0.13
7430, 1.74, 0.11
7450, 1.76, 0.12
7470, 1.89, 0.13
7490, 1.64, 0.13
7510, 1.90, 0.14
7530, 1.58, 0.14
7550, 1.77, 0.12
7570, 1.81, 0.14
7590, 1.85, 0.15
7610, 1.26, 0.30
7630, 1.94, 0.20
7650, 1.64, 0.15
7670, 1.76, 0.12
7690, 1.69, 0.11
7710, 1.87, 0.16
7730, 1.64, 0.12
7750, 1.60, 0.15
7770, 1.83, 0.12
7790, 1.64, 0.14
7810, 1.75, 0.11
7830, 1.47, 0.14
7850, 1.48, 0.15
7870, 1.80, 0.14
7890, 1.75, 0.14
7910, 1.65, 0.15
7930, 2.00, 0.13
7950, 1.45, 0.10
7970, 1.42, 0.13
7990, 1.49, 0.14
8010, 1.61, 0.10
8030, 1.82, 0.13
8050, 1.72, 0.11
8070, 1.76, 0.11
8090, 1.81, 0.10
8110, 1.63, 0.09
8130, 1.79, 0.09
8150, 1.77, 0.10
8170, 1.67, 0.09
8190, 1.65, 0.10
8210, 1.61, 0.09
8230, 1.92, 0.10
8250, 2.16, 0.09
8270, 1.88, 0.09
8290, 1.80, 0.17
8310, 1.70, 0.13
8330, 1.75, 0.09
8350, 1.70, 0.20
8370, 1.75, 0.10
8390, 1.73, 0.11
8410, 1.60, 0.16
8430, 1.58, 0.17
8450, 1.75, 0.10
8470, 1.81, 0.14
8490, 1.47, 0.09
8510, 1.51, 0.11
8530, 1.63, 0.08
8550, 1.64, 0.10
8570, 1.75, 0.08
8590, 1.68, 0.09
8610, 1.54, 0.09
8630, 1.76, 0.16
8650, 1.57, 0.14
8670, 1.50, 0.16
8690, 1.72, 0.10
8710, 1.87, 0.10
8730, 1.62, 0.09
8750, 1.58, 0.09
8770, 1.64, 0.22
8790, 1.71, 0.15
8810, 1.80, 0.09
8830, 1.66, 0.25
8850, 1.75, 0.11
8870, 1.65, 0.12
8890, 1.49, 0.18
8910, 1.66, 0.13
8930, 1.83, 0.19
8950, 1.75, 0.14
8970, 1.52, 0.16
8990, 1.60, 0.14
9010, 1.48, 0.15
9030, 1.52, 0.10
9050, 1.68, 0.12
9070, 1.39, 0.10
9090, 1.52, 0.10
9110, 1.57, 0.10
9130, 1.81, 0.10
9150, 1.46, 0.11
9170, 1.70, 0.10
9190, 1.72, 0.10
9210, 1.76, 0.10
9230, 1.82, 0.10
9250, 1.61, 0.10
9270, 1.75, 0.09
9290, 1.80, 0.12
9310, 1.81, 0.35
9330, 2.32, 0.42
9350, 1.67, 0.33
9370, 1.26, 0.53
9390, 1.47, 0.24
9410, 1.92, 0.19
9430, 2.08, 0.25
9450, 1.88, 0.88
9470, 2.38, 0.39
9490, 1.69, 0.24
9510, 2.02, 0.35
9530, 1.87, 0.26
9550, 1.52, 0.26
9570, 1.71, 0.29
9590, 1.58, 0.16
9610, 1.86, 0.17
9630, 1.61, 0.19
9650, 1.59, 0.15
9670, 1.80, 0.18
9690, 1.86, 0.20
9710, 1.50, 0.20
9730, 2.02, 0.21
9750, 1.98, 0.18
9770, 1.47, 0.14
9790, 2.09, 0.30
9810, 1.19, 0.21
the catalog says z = 0.26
